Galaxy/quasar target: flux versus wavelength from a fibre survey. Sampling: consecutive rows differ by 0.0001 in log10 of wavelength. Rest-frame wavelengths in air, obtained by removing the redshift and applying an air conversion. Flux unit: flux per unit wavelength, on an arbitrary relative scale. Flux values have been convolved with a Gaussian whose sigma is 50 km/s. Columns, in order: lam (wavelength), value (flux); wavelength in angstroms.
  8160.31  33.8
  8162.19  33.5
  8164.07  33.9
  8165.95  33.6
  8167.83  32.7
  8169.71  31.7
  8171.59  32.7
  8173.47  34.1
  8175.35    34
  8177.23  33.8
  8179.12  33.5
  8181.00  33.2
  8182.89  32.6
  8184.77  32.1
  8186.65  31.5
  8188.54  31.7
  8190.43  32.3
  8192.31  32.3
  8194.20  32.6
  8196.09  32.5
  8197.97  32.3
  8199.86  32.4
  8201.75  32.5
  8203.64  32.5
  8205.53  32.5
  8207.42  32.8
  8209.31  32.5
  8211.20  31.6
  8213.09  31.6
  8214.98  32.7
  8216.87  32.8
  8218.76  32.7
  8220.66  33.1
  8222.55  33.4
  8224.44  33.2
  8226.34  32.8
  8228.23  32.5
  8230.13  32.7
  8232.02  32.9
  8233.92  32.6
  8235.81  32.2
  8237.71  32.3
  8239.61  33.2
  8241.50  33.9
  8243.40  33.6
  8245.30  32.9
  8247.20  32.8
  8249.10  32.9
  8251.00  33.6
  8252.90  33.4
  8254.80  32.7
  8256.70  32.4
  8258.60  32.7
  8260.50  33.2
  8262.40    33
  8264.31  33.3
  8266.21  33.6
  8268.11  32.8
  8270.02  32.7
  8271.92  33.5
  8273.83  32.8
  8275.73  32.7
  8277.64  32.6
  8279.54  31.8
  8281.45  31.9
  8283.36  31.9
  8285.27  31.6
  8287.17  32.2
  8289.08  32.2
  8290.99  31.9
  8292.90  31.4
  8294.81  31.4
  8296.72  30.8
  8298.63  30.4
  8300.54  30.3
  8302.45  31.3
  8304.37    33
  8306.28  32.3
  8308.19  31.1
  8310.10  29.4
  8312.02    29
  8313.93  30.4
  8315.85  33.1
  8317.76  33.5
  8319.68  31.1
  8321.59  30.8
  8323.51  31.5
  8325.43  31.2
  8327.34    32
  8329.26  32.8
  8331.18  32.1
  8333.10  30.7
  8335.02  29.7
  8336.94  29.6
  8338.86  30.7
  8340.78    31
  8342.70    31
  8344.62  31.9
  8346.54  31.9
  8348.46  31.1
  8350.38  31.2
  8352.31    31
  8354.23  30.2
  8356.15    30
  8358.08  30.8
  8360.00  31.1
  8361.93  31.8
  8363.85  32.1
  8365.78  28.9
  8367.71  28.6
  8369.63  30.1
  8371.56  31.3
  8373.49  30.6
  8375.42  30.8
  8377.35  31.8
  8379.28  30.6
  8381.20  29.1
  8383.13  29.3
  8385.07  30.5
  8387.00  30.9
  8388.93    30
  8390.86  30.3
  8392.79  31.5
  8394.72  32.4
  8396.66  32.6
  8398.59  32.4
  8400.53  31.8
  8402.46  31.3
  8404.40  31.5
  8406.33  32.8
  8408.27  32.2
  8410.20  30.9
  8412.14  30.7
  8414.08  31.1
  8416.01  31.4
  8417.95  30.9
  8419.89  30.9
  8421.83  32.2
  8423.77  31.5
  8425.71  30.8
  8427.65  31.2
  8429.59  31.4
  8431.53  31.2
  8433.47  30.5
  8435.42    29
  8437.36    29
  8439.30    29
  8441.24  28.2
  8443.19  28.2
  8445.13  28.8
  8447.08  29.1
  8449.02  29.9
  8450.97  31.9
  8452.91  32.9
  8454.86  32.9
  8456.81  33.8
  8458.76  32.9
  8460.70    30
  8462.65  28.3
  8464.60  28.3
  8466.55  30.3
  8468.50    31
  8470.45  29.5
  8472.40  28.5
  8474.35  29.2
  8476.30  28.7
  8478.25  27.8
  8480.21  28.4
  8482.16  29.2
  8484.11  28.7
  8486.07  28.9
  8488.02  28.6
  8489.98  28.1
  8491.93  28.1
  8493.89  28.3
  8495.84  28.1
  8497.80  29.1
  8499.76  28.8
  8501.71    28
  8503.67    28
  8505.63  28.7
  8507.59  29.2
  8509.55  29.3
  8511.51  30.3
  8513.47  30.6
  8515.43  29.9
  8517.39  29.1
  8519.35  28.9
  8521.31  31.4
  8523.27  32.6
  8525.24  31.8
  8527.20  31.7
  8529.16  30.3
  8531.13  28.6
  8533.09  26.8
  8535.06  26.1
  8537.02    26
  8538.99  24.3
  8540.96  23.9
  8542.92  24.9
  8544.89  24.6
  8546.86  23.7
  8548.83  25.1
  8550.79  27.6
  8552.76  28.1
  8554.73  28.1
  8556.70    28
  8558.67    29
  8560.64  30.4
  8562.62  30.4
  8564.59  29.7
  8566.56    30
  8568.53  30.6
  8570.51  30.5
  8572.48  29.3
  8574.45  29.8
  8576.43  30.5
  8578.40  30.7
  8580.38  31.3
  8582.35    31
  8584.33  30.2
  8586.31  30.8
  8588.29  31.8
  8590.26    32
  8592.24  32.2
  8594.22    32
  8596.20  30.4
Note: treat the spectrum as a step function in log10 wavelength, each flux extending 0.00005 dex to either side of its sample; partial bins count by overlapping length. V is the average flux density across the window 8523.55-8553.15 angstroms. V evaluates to 27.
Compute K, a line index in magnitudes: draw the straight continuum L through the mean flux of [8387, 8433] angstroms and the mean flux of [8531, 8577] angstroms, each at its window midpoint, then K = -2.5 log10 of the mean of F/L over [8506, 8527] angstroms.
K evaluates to -0.06 mag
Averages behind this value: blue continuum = 31.4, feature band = 30.3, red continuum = 27.7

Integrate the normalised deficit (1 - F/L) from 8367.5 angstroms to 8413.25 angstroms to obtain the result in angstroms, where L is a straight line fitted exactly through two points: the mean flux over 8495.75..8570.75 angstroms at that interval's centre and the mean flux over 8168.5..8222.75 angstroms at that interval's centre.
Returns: -1.2 angstroms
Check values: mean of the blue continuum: 32.6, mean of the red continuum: 28.5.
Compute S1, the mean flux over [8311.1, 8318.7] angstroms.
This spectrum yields 31.5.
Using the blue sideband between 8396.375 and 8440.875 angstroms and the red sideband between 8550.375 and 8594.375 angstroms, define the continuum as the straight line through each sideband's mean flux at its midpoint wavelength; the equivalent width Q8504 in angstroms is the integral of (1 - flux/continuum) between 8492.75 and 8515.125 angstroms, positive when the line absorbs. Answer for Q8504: 1.2 angstroms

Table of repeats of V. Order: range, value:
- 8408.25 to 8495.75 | 30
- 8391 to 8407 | 31.9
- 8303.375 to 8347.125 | 31.3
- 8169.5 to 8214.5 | 32.6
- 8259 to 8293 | 32.5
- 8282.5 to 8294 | 31.9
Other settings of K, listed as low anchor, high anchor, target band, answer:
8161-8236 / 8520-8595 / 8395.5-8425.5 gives -0.04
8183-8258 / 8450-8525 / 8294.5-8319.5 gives 0.02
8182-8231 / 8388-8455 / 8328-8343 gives 0.02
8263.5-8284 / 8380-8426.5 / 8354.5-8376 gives 0.04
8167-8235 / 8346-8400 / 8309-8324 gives 0.01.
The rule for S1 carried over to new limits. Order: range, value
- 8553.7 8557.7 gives 28.1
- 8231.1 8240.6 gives 32.7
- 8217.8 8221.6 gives 32.9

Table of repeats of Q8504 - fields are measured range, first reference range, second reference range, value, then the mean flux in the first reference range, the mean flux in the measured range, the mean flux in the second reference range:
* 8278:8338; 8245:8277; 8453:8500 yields 1.6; 33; 31.4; 29.5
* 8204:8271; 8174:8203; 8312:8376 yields -1.5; 32.6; 32.8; 31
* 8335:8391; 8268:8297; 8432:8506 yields 0.6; 32.1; 30.6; 29.4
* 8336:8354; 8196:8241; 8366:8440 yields 0.2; 32.6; 31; 30.9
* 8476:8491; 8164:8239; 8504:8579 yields 0.4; 32.7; 28.5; 28.7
